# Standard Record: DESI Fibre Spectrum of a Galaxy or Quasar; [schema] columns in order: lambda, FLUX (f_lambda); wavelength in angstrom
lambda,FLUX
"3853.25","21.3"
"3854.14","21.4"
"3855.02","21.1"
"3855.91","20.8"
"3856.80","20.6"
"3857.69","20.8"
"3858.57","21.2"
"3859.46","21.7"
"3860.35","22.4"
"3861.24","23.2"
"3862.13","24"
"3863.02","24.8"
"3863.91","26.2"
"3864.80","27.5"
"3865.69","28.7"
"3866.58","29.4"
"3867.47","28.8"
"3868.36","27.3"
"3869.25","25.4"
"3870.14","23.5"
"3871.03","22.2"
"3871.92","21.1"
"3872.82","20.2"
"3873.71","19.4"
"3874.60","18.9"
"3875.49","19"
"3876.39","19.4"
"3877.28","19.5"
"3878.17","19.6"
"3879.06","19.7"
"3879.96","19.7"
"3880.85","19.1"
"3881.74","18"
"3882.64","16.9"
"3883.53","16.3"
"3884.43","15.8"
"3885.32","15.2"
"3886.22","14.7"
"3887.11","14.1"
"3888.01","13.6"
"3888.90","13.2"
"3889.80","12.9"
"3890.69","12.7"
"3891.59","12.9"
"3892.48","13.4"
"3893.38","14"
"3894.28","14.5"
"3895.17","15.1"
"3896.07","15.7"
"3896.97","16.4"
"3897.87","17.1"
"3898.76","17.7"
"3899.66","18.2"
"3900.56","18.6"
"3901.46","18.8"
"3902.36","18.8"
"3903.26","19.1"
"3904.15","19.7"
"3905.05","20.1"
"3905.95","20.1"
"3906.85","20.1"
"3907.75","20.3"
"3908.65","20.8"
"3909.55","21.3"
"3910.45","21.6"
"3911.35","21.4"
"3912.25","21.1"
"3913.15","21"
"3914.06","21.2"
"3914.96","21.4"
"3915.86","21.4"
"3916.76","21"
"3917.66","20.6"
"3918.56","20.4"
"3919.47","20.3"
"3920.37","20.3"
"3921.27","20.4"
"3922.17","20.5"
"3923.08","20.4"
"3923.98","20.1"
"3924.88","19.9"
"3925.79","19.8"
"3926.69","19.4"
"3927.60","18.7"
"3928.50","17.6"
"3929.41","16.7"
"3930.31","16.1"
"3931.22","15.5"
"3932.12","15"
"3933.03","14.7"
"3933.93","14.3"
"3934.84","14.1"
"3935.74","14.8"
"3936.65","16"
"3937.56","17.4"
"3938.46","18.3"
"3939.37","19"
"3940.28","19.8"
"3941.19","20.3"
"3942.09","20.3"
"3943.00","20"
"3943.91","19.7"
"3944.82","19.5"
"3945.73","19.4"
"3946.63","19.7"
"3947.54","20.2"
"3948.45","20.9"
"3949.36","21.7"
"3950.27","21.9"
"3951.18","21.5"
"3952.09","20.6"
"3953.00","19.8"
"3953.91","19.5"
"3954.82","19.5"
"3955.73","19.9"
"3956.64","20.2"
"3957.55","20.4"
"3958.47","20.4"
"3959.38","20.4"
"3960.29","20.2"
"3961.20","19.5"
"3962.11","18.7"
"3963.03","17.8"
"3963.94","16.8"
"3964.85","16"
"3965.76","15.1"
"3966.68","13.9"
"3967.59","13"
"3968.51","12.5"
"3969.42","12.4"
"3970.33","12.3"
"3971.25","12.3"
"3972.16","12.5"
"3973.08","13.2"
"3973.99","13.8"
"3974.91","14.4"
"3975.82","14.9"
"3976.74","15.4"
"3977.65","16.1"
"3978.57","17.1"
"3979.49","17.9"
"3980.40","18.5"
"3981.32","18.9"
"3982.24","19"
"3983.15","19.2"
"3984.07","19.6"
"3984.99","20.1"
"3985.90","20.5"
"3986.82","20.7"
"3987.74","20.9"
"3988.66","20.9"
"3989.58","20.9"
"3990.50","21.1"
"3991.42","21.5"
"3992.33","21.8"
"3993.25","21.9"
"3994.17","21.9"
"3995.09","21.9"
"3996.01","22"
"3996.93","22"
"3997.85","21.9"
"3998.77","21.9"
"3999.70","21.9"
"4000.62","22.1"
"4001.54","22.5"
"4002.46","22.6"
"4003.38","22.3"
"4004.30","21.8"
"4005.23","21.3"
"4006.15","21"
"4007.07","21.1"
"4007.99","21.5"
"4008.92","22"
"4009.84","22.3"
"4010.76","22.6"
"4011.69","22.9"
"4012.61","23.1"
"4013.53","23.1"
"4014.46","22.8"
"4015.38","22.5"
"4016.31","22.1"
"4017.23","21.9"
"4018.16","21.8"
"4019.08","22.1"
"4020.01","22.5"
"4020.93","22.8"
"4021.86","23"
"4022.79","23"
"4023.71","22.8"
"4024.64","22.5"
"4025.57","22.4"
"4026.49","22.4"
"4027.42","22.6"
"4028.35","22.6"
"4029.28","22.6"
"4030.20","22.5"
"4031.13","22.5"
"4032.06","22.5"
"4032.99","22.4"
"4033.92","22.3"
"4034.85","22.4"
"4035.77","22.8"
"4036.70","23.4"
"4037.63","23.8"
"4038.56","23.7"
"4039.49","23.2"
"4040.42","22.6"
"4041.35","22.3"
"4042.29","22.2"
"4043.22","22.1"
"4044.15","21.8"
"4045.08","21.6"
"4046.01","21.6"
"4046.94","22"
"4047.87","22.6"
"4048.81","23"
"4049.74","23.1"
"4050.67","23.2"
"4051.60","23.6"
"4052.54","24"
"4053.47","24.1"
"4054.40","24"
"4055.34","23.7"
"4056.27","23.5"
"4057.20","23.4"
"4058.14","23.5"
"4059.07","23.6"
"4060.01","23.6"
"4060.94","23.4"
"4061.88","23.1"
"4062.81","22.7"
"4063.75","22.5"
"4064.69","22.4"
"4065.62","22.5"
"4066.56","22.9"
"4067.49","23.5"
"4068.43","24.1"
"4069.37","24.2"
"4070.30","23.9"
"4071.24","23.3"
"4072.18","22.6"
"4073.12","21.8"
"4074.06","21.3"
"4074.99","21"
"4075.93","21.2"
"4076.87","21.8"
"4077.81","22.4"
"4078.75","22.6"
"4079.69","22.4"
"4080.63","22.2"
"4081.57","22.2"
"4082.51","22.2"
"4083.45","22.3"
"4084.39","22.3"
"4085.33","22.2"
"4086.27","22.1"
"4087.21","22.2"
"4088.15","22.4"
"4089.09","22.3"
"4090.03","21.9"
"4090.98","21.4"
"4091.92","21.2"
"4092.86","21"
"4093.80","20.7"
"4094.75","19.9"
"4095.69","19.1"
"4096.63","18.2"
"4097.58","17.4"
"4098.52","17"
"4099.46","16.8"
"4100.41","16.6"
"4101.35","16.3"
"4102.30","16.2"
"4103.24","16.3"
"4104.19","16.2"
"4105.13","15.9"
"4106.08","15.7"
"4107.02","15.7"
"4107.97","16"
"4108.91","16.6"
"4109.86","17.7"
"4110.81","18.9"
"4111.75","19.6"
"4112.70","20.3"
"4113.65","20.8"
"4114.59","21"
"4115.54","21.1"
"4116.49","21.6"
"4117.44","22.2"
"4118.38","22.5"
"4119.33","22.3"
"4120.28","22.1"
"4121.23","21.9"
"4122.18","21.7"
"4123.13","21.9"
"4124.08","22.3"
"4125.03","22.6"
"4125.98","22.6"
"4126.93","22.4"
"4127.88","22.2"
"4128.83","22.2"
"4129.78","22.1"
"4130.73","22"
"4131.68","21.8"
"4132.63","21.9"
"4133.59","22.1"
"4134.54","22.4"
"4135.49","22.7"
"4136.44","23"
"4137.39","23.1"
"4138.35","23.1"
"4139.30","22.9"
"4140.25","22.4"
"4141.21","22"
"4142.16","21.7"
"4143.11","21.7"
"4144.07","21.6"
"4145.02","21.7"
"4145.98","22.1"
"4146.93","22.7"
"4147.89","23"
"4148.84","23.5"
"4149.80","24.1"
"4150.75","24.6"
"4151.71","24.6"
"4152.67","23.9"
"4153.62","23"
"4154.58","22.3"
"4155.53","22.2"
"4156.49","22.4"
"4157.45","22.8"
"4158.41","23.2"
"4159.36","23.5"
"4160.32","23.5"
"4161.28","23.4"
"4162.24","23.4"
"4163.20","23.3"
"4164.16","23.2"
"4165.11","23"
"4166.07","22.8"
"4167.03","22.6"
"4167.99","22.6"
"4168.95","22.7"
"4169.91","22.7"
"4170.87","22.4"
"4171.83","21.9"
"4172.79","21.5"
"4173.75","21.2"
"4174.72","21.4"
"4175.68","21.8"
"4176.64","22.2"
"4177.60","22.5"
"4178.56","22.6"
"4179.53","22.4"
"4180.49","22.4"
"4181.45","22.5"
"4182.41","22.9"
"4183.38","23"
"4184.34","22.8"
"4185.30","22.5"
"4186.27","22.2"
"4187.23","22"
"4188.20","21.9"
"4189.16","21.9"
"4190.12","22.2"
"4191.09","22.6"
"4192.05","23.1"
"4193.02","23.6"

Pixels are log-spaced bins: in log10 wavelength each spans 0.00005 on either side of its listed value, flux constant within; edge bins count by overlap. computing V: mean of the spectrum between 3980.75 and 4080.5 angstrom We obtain 22.3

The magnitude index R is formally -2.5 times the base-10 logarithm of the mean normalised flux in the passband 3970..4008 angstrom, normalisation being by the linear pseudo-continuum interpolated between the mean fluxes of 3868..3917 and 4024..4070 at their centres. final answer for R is 0.101 mag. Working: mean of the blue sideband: 18.5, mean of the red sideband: 22.9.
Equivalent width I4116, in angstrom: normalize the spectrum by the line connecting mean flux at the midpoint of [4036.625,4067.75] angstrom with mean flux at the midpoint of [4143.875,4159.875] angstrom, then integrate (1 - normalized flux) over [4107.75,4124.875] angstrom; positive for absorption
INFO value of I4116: 1.74 angstrom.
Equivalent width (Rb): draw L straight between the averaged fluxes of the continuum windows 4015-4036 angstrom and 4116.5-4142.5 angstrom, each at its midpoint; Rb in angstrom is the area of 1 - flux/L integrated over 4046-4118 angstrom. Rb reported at 3.9 angstrom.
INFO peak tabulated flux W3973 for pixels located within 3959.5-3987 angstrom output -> 20.7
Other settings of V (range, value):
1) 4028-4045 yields 22.6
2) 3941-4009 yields 19.2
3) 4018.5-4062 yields 22.9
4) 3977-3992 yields 19.5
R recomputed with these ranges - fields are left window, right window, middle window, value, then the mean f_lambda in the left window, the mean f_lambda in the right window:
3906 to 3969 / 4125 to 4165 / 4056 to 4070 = -0.10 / 19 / 22.7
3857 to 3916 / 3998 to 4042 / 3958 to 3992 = 0.24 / 19.7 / 22.4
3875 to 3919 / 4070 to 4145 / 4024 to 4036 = -0.14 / 18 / 20.9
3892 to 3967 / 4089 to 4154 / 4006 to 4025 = -0.14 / 18.8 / 20.8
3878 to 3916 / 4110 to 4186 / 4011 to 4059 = -0.13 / 17.7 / 22.4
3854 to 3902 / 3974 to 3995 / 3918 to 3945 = 0.06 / 19.5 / 19.2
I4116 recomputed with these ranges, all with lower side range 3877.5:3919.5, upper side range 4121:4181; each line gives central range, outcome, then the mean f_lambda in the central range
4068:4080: -0.8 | 22.5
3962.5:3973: 2.8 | 14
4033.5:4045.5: -1.2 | 22.6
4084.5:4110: 3.3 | 18.8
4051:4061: -1.4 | 23.7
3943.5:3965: -0.9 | 19.8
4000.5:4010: -0.9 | 21.8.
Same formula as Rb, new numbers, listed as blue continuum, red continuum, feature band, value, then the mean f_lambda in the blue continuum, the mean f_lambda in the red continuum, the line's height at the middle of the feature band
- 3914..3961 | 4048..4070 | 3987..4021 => -0.7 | 19.2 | 23.4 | 21.5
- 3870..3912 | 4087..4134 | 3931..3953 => -0.3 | 17.9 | 20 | 18.4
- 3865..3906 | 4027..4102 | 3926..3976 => 5.9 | 18.6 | 22.1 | 19.9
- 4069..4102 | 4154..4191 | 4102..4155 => 1.3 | 21.1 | 22.5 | 21.8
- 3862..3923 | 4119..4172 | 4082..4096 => 0.2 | 19.6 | 22.6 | 22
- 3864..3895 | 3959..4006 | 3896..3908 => 0.2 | 19.1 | 18.6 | 19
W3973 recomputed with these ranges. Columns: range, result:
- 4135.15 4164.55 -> 24.6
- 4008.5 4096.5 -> 24.2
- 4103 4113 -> 20.3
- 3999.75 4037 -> 23.4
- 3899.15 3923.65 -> 21.6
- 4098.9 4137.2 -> 23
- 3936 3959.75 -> 21.9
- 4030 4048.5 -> 23.8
